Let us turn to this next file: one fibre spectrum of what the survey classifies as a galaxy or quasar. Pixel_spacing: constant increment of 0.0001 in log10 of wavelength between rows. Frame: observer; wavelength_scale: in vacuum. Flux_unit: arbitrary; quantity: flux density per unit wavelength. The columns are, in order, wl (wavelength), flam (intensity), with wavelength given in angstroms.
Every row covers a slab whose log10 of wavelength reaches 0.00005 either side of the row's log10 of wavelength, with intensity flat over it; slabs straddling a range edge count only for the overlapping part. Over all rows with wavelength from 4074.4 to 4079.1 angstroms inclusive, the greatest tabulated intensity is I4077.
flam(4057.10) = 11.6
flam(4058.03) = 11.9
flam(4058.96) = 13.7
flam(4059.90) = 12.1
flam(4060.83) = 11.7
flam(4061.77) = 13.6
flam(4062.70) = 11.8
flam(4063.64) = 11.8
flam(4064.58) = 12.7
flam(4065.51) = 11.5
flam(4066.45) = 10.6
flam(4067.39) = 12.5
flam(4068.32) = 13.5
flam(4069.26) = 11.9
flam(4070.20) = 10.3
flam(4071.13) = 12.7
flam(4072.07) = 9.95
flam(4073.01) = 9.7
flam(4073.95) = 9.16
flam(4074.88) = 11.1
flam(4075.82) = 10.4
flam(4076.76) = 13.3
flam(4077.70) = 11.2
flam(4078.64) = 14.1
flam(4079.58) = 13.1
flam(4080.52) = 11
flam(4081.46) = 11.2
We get 14.1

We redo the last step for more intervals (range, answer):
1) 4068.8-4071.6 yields 12.7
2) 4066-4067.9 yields 12.5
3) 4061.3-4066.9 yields 13.6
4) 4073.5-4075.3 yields 11.1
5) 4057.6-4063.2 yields 13.7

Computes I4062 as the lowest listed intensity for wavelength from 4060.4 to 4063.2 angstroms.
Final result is 11.7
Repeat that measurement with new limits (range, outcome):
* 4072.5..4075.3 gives 9.16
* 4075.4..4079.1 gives 10.4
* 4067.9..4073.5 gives 9.7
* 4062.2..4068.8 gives 10.6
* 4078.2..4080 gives 13.1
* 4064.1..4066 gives 11.5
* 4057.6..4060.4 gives 11.9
